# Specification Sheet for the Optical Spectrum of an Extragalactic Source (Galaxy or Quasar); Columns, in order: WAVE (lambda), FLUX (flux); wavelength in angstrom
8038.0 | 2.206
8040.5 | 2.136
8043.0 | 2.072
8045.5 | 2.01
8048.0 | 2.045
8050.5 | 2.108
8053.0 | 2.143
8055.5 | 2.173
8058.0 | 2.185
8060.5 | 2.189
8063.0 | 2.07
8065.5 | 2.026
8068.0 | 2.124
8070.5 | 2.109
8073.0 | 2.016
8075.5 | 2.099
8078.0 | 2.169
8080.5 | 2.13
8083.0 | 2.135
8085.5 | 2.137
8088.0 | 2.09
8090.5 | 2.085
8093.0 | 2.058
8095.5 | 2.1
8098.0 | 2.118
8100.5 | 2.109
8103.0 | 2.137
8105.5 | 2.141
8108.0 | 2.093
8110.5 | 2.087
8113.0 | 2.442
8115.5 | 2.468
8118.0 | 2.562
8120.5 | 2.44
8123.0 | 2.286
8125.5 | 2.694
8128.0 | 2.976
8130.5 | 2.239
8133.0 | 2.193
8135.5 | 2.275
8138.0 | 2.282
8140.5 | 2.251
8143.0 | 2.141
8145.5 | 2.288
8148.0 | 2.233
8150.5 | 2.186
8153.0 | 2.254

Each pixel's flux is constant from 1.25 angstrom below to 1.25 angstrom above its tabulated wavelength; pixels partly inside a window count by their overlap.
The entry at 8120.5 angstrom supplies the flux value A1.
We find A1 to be 2.44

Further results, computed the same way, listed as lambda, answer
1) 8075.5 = 2.099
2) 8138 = 2.282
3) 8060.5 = 2.189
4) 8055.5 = 2.173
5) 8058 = 2.185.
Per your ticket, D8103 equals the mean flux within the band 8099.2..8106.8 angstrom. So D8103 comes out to 2.13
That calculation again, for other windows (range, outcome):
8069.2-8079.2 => 2.1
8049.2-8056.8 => 2.14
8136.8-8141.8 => 2.27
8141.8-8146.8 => 2.22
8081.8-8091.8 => 2.11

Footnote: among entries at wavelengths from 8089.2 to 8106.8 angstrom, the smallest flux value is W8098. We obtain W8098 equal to 2.058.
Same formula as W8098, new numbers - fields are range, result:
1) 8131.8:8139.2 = 2.193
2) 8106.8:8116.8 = 2.087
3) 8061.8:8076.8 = 2.016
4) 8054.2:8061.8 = 2.173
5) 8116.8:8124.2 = 2.286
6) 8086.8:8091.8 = 2.085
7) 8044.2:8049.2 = 2.01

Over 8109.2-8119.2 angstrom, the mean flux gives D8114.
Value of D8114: 2.39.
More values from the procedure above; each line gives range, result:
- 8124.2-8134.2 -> 2.53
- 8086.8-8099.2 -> 2.09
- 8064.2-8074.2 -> 2.07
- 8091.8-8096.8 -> 2.08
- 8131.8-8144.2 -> 2.23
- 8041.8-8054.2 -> 2.08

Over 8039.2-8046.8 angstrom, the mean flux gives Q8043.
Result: 2.07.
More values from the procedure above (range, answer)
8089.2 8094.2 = 2.07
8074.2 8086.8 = 2.13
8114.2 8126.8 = 2.49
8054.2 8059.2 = 2.18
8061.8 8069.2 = 2.07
